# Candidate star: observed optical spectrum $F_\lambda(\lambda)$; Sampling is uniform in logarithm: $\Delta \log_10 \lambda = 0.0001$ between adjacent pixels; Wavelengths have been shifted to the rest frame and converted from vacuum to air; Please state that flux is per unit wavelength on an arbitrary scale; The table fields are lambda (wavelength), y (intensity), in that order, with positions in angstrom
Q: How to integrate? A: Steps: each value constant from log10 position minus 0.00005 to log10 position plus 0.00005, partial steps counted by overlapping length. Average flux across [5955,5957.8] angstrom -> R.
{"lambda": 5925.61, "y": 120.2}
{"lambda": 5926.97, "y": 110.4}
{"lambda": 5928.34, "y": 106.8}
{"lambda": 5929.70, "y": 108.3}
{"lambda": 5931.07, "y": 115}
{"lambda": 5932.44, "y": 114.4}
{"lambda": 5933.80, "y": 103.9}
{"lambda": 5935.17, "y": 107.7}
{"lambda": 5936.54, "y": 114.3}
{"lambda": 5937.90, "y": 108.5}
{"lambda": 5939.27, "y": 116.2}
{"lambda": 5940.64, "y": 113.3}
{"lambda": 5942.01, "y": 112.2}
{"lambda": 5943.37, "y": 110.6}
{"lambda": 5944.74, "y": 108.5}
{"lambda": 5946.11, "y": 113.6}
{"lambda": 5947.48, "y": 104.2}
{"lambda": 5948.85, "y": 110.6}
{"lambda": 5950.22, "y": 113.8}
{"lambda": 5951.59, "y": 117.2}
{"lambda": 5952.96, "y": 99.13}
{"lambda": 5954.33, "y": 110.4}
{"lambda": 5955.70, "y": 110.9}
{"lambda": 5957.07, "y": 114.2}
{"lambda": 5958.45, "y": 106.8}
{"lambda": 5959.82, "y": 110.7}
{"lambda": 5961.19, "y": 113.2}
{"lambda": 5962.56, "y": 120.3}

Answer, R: 112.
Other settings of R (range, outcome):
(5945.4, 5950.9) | 110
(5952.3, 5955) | 105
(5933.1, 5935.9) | 106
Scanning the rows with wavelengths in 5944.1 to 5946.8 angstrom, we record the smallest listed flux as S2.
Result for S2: 108.5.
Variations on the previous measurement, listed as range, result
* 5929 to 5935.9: 103.9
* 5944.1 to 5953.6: 99.13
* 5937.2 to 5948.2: 104.2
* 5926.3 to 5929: 106.8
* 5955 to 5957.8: 110.9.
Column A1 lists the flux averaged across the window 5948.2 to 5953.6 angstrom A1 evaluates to 110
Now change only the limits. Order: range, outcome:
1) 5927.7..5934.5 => 110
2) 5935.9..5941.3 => 113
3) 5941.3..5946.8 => 111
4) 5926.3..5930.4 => 108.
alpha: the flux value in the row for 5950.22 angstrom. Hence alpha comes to 113.8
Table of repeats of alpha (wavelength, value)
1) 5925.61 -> 120.2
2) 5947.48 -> 104.2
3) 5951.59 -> 117.2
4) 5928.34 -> 106.8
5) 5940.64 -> 113.3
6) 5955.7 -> 110.9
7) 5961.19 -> 113.2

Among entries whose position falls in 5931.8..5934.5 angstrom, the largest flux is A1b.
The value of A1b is 114.4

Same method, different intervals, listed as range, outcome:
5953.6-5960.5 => 114.2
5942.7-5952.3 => 117.2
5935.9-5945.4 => 116.2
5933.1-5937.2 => 114.3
